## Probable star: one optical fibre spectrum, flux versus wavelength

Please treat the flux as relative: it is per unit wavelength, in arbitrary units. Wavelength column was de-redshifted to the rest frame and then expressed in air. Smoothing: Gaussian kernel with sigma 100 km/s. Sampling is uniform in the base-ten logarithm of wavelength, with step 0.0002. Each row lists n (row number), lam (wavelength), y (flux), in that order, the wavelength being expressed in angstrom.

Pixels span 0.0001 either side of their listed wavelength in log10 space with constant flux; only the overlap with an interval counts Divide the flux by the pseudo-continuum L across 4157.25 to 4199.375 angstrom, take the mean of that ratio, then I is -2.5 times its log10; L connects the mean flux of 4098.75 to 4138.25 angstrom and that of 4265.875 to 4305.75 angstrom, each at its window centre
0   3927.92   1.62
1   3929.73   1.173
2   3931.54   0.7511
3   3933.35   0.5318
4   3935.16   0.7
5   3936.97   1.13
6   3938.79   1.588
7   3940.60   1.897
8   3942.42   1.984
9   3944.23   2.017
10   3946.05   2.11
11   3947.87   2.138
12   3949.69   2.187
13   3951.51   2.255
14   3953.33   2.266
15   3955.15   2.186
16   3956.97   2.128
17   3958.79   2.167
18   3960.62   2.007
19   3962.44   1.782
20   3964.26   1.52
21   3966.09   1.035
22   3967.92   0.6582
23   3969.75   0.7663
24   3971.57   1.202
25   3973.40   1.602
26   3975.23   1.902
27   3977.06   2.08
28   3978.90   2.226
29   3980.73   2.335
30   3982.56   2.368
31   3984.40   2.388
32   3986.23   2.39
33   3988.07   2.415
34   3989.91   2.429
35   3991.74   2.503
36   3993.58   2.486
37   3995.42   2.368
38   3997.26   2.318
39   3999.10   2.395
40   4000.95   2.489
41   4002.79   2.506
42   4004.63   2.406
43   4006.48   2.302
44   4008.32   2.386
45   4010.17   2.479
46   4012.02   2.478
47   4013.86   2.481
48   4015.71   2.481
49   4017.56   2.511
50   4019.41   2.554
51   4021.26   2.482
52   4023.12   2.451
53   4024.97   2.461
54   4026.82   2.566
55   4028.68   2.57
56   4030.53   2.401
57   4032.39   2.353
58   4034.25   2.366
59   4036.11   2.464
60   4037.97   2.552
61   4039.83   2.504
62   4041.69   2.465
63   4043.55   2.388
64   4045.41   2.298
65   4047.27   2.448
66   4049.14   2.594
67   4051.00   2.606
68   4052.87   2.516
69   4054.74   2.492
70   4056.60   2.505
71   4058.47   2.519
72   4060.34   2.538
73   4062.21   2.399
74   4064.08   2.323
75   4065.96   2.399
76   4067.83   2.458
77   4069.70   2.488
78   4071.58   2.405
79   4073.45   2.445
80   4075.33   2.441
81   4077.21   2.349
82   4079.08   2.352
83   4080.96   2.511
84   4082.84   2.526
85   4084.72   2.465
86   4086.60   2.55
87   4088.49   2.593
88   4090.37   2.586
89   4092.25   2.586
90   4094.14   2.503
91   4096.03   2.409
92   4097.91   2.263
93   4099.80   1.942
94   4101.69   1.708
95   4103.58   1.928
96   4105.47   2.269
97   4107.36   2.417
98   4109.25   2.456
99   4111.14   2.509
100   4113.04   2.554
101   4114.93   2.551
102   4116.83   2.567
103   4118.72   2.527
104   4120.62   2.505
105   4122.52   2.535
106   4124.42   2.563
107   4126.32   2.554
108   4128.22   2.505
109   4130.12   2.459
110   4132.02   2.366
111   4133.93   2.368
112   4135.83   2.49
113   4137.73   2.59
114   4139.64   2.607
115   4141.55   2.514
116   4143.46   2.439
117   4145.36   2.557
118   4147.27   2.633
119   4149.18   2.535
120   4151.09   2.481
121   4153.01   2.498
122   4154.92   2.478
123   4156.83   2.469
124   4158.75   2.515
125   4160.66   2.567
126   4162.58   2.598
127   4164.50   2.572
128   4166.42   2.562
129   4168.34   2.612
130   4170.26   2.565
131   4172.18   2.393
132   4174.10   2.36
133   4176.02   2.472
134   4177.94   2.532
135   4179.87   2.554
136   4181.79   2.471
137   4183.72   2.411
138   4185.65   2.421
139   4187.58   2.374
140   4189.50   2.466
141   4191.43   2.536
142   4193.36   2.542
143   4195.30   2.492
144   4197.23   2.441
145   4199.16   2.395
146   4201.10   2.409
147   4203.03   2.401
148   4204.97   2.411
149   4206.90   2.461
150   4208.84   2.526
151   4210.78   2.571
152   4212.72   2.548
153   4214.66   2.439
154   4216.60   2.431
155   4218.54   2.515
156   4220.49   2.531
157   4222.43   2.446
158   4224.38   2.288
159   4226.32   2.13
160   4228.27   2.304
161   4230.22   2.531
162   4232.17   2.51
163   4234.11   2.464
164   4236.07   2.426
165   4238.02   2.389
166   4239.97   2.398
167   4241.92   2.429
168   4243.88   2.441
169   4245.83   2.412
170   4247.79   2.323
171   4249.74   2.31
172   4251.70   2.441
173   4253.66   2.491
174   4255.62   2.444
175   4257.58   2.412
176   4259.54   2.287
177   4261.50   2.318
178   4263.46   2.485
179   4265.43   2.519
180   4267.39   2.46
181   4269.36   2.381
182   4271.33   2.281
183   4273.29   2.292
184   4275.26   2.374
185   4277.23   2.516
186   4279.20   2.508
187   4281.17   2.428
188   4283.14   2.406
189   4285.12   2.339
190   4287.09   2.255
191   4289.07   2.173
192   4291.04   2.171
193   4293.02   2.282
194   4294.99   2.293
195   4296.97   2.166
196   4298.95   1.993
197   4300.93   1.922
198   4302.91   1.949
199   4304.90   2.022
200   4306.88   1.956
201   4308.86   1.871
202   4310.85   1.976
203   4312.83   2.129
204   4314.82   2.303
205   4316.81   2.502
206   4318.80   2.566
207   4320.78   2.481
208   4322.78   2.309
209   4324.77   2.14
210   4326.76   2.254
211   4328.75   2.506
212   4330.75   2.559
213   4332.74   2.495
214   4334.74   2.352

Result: -0.07 mag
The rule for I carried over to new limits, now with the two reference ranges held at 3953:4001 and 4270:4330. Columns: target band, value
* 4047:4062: -0.219 mag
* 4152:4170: -0.185 mag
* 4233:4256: -0.098 mag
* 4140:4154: -0.184 mag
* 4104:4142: -0.176 mag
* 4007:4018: -0.209 mag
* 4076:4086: -0.174 mag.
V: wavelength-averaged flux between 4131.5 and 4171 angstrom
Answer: 2.53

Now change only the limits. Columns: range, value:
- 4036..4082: 2.46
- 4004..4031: 2.47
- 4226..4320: 2.31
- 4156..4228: 2.47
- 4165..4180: 2.51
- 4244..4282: 2.41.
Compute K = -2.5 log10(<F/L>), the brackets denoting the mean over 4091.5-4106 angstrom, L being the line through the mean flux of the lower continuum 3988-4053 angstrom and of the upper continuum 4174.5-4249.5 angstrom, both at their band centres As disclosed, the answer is 0.12 mag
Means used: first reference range 2.46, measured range 2.19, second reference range 2.44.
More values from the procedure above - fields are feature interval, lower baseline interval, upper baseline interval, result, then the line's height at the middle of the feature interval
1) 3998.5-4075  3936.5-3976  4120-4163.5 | -0.18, 2.09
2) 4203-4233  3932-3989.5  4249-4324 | -0.12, 2.19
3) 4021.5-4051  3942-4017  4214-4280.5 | -0.13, 2.18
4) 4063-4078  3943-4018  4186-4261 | -0.08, 2.24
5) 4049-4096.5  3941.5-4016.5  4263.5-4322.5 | -0.15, 2.16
